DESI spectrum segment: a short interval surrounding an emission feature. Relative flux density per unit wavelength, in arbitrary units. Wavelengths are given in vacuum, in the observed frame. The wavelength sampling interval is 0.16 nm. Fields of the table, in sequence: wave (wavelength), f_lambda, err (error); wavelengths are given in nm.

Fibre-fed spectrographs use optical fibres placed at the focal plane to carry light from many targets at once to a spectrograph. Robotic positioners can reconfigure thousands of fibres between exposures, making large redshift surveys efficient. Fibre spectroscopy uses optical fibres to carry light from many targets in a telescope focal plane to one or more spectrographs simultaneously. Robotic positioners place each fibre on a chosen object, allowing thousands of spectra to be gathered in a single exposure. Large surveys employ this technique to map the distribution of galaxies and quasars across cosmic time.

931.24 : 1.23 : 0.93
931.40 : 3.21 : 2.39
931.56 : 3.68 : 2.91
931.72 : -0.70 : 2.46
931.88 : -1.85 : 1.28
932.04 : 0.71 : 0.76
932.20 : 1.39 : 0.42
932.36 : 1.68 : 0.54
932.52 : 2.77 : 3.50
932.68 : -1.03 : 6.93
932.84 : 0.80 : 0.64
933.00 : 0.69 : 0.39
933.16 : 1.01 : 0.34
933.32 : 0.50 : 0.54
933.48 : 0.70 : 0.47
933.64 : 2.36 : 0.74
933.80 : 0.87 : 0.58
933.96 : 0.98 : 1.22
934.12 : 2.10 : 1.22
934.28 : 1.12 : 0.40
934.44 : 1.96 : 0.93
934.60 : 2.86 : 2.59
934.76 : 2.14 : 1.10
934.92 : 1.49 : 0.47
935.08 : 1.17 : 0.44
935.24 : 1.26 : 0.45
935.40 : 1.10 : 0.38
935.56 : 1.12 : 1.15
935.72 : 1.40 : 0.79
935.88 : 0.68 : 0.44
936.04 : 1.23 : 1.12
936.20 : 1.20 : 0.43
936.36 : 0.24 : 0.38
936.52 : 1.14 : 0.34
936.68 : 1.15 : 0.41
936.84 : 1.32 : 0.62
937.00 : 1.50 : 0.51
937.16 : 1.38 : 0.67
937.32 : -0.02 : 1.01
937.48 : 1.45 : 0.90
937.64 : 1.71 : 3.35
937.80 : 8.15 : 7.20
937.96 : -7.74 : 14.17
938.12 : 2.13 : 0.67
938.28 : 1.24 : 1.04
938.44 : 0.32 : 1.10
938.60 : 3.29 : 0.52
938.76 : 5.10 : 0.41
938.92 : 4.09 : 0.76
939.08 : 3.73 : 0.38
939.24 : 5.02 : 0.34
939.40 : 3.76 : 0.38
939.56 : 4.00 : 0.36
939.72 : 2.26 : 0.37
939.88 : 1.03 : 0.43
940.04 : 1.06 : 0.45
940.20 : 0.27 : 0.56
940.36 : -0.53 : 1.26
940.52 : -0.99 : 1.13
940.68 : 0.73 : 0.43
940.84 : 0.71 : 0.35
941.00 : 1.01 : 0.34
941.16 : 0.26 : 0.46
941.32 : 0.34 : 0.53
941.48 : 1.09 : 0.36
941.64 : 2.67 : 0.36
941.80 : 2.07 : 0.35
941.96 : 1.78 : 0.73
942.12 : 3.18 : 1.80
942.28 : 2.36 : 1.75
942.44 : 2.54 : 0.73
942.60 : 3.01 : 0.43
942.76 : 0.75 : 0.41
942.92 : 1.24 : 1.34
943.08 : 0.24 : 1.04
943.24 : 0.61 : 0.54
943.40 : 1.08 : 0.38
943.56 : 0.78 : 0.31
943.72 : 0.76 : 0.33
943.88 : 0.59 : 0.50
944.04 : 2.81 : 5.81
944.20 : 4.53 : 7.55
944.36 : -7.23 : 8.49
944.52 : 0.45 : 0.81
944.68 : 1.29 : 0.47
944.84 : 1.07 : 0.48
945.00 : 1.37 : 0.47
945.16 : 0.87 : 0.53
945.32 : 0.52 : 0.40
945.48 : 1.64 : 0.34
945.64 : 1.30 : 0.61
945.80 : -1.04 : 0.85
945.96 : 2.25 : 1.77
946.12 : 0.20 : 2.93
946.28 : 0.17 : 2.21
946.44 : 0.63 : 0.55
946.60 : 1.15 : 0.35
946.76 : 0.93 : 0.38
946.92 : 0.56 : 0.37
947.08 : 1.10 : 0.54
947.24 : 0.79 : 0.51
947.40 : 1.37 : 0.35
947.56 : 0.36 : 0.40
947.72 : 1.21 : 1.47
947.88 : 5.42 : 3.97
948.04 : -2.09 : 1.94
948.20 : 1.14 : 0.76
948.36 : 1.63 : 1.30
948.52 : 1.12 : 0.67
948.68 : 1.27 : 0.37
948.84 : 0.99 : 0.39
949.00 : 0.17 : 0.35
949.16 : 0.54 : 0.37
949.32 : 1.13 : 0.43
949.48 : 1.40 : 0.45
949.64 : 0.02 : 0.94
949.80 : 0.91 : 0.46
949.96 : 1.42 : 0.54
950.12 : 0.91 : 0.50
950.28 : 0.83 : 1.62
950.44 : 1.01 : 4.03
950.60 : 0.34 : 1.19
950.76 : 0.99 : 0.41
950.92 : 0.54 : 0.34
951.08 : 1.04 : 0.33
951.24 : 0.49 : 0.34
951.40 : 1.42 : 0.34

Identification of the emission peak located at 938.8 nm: H-alpha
